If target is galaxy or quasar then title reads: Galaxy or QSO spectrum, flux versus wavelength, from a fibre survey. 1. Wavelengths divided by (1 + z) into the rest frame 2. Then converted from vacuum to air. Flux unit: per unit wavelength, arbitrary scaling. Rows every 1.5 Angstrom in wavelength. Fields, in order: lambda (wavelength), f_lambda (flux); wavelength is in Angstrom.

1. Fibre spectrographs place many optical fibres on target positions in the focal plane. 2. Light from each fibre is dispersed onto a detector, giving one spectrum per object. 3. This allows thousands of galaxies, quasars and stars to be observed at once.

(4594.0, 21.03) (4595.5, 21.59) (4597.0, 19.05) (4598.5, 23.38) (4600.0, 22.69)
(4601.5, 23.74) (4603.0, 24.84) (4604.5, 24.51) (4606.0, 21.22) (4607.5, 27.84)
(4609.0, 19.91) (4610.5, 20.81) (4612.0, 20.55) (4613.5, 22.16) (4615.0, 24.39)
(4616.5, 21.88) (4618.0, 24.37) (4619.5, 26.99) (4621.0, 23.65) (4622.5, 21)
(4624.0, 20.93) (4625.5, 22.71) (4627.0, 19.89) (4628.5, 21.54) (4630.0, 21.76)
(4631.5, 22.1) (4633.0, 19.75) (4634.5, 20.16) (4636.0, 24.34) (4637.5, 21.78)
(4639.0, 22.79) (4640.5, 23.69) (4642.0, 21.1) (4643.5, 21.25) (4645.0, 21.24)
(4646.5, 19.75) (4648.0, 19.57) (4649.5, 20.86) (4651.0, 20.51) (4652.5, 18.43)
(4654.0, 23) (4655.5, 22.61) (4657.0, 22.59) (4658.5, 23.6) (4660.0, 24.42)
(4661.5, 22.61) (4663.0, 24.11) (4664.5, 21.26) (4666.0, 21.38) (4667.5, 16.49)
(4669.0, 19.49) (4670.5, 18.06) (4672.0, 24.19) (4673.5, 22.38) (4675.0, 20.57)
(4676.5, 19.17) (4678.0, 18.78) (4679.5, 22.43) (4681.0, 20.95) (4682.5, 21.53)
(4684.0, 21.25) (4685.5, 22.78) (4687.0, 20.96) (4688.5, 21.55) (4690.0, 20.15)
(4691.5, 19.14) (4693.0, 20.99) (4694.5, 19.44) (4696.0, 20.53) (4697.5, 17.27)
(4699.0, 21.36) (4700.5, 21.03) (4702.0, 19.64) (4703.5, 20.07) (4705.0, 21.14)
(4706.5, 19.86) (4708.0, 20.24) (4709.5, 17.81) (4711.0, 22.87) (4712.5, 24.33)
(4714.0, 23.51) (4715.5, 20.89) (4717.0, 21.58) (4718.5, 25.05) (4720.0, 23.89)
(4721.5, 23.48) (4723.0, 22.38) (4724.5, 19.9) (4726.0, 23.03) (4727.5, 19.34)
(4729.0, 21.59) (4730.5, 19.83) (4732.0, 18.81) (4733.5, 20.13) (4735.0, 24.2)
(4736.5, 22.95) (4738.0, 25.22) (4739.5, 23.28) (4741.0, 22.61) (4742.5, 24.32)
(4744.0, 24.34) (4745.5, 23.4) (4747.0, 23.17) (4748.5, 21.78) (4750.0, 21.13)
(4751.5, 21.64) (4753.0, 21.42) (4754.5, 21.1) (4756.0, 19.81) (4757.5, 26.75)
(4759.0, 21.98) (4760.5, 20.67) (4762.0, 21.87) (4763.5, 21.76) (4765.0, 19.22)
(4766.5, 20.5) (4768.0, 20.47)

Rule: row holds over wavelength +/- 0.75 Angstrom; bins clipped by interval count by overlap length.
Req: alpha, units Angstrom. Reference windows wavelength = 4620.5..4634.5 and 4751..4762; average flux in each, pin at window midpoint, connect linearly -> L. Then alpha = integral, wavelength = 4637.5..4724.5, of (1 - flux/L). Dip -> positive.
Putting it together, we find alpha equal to 1.4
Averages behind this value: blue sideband 21.4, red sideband 21.9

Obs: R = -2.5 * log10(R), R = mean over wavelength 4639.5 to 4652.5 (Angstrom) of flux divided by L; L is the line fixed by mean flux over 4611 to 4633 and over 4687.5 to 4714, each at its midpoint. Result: 0.05 mag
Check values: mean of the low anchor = 22.3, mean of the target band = 20.9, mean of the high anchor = 20.5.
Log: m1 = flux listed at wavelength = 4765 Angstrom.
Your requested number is 19.22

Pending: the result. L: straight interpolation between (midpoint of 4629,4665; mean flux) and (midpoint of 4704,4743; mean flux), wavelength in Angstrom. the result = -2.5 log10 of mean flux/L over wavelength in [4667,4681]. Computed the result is 0.08 mag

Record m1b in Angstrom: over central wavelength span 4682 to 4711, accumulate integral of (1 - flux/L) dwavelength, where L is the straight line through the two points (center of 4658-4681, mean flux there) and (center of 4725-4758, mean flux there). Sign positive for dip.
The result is 1.6 Angstrom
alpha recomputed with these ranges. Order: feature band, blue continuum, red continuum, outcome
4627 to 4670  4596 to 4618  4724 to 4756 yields 2.0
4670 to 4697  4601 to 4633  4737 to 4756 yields 2.2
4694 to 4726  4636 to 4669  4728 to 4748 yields 1.3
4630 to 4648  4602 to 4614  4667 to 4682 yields 0.1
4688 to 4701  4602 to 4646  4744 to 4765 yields 1.2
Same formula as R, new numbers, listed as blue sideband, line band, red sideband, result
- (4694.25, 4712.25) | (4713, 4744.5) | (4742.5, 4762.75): -0.05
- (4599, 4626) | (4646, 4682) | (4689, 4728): 0.04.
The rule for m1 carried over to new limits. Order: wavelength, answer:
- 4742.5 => 24.32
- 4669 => 19.49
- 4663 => 24.11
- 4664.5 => 21.26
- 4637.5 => 21.78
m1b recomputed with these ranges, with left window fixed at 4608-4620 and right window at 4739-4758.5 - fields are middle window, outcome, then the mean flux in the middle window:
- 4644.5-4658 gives 1.0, 21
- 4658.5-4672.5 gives 0.8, 21.4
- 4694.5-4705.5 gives 1.3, 20.1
